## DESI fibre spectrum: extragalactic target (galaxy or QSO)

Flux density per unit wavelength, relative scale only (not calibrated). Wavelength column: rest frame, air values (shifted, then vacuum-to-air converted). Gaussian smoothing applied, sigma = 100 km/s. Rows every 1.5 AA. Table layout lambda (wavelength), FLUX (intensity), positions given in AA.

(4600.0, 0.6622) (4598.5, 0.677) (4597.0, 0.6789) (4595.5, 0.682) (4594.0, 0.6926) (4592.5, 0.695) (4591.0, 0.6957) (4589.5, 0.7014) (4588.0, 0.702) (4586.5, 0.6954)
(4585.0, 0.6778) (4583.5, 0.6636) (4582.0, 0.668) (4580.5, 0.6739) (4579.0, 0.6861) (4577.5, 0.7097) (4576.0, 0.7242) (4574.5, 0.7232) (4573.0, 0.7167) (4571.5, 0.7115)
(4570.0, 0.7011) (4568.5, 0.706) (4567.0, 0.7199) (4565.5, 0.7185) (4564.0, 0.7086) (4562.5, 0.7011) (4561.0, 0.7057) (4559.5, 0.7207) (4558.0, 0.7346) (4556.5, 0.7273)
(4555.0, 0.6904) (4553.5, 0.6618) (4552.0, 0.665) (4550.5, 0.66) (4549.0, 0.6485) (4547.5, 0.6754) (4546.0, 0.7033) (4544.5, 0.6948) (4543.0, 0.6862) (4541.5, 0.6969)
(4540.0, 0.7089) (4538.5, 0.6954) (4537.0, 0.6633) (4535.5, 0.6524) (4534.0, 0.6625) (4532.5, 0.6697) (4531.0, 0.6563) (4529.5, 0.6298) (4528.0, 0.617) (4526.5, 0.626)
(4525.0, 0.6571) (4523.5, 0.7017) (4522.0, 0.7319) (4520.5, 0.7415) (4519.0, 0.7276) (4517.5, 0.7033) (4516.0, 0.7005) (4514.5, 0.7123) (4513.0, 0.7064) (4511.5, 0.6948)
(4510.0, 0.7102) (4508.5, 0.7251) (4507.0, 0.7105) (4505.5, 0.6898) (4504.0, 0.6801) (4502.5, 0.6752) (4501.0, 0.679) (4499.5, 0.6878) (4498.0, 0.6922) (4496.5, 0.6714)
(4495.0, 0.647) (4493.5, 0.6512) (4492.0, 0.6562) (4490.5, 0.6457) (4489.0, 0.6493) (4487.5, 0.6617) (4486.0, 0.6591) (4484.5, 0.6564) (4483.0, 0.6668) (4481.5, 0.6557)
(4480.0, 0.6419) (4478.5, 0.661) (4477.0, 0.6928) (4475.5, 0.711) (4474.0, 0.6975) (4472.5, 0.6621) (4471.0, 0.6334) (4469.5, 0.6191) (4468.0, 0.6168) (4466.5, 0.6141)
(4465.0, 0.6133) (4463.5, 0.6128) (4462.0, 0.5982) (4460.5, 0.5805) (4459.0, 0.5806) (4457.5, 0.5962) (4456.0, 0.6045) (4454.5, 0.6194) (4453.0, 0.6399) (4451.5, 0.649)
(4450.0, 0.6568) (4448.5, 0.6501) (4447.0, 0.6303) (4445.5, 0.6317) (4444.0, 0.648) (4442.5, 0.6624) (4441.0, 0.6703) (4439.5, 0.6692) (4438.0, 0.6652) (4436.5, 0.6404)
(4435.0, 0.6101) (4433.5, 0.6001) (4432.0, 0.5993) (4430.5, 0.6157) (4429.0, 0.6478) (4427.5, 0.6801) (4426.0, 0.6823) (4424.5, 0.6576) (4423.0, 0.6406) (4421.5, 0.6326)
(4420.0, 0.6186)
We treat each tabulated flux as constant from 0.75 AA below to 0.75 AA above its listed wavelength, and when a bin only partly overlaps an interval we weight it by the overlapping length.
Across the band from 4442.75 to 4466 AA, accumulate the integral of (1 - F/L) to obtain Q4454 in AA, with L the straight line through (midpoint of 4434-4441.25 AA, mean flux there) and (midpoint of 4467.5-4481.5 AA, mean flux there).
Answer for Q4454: 1.1 AA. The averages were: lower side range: 0.648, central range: 0.622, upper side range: 0.66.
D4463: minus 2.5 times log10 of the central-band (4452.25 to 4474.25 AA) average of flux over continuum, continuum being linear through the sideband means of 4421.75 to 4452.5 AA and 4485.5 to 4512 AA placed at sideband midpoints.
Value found 0.070 mag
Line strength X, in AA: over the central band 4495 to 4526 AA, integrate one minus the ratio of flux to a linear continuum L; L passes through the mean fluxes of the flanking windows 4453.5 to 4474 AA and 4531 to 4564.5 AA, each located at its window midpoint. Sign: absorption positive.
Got -2.0 AA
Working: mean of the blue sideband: 0.615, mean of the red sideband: 0.687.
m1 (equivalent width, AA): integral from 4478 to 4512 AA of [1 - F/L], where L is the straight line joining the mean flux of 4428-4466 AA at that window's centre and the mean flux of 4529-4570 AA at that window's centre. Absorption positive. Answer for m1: -0.8 AA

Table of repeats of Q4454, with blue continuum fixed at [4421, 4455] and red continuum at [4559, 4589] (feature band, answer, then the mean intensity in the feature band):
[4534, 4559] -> 0.2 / 0.685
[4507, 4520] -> -0.7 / 0.711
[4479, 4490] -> 0.1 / 0.656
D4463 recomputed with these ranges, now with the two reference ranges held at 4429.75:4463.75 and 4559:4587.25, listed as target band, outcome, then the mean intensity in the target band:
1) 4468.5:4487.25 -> -0.028 mag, 0.662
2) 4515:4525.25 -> -0.065 mag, 0.712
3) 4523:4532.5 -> 0.044 mag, 0.648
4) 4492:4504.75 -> -0.023 mag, 0.672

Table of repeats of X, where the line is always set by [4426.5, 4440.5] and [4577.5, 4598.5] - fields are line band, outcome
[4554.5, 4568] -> -0.7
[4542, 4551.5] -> -0.1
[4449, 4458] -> 0.2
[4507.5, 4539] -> -0.9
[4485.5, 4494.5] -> 0.0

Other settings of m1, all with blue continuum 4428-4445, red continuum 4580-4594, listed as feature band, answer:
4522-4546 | 0.0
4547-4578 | -1.0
